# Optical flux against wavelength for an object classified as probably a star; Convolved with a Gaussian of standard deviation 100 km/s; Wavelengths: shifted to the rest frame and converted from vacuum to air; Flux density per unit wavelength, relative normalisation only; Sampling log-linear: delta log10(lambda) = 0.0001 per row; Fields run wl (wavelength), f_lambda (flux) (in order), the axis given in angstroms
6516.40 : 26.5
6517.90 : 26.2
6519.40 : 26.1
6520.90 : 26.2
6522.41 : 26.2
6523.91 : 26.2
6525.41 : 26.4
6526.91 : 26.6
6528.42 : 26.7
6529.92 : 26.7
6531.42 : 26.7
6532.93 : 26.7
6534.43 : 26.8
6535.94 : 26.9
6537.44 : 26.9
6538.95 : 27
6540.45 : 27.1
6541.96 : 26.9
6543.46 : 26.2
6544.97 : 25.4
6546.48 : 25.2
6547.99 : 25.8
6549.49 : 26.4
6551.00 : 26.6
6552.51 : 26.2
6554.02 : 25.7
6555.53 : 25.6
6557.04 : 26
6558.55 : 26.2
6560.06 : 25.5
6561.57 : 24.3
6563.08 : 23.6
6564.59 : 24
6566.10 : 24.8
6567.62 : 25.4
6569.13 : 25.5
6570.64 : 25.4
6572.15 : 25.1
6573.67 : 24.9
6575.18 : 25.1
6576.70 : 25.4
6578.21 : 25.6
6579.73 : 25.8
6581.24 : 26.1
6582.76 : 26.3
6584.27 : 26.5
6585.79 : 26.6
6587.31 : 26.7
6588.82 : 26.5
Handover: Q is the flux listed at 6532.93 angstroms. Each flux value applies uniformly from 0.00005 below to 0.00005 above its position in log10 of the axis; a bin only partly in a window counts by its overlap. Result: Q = 26.7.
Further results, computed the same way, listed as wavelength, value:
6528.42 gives 26.7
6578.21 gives 25.6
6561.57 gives 24.3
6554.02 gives 25.7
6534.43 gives 26.8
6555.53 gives 25.6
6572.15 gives 25.1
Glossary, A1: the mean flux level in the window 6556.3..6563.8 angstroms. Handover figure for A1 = 25.1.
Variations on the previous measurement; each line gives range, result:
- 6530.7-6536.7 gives 26.8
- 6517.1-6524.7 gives 26.2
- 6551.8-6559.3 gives 25.9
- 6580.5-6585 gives 26.3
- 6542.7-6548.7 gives 25.6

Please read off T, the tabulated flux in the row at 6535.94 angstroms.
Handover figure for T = 26.9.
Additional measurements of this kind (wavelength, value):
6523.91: 26.2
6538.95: 27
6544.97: 25.4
